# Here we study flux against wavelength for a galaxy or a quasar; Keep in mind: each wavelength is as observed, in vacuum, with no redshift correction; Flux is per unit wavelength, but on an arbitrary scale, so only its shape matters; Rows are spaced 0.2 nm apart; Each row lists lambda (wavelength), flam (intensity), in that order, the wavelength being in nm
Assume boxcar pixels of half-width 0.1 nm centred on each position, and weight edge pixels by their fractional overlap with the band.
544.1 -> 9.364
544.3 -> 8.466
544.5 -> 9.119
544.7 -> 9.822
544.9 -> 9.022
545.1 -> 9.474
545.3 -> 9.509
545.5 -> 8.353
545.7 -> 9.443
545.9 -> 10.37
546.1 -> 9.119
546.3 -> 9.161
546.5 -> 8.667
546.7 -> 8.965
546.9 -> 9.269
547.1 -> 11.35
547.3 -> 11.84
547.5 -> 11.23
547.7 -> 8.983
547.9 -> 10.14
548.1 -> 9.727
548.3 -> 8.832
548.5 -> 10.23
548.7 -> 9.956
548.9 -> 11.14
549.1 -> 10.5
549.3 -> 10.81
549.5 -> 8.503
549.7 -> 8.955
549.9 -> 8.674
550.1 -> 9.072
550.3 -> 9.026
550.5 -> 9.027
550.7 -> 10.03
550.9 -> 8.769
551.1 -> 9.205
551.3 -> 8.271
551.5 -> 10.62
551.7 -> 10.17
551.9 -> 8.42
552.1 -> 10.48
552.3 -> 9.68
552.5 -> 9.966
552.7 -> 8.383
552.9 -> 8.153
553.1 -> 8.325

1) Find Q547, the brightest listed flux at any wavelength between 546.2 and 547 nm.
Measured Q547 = 9.269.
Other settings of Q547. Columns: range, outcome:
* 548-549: 11.14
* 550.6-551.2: 10.03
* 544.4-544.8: 9.822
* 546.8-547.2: 11.35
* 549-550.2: 10.81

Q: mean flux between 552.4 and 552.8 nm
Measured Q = 9.17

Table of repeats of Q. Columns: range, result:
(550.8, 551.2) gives 8.99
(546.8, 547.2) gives 10.3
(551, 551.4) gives 8.74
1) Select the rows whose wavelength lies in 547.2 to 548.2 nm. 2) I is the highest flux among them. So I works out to 11.84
